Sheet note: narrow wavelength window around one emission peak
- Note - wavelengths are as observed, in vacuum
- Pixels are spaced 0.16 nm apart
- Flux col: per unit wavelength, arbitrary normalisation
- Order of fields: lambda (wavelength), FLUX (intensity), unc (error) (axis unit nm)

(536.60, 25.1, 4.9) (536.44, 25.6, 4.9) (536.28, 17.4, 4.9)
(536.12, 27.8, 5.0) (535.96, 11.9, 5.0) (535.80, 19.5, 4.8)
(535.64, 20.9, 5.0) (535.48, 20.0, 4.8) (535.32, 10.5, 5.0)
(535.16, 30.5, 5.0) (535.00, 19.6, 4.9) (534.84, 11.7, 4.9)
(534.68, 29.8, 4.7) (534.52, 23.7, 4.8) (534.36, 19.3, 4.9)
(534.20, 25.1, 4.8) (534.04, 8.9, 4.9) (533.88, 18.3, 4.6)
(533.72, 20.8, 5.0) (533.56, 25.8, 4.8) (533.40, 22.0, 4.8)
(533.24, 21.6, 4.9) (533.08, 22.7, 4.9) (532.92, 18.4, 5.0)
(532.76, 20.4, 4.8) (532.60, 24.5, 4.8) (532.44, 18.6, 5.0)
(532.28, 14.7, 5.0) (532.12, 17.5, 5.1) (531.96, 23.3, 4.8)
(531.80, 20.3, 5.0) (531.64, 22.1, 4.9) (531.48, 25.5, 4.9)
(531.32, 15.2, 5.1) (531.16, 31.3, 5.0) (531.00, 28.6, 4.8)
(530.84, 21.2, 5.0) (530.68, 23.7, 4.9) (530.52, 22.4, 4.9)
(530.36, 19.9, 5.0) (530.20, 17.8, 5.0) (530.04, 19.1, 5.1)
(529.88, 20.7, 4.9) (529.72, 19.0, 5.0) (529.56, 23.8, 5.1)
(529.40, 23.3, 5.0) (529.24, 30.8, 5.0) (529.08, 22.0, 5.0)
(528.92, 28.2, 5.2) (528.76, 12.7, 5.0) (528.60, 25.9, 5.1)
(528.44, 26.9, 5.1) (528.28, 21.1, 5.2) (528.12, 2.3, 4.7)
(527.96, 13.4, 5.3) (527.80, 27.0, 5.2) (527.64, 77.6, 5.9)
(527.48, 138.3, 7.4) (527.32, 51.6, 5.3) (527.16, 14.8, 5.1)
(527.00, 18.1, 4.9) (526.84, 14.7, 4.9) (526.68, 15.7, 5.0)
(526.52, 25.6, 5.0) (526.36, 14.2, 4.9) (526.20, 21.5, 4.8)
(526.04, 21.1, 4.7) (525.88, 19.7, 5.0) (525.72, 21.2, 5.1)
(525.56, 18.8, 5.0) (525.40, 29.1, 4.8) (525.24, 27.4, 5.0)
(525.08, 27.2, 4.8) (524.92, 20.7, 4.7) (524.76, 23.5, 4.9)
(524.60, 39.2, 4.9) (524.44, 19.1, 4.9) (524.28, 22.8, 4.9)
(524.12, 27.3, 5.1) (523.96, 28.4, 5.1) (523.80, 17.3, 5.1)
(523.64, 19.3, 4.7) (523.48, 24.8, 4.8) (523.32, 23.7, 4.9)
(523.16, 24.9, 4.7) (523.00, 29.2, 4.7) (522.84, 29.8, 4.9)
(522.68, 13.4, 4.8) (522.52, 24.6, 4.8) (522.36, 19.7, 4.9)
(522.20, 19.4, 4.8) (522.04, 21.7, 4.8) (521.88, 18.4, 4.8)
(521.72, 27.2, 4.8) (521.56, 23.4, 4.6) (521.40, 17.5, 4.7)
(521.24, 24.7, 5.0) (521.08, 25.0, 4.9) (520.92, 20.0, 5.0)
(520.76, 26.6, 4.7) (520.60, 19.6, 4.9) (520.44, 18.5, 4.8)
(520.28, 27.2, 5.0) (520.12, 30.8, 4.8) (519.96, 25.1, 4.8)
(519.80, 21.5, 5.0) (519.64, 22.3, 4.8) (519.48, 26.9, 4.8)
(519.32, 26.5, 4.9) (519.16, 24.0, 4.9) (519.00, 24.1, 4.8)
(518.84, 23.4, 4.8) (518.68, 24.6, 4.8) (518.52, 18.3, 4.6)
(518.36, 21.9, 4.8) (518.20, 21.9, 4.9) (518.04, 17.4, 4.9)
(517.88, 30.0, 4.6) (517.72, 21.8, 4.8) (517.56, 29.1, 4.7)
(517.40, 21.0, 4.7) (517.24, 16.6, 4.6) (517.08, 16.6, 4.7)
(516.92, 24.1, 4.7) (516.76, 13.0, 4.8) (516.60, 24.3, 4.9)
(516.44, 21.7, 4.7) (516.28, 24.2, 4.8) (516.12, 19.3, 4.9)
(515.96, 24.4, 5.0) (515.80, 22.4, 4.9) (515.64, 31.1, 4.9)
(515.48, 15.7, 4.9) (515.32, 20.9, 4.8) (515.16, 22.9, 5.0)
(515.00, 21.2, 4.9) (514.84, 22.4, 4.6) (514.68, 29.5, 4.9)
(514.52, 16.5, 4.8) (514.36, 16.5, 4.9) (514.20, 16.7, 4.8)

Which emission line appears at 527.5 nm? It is H-beta 4861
